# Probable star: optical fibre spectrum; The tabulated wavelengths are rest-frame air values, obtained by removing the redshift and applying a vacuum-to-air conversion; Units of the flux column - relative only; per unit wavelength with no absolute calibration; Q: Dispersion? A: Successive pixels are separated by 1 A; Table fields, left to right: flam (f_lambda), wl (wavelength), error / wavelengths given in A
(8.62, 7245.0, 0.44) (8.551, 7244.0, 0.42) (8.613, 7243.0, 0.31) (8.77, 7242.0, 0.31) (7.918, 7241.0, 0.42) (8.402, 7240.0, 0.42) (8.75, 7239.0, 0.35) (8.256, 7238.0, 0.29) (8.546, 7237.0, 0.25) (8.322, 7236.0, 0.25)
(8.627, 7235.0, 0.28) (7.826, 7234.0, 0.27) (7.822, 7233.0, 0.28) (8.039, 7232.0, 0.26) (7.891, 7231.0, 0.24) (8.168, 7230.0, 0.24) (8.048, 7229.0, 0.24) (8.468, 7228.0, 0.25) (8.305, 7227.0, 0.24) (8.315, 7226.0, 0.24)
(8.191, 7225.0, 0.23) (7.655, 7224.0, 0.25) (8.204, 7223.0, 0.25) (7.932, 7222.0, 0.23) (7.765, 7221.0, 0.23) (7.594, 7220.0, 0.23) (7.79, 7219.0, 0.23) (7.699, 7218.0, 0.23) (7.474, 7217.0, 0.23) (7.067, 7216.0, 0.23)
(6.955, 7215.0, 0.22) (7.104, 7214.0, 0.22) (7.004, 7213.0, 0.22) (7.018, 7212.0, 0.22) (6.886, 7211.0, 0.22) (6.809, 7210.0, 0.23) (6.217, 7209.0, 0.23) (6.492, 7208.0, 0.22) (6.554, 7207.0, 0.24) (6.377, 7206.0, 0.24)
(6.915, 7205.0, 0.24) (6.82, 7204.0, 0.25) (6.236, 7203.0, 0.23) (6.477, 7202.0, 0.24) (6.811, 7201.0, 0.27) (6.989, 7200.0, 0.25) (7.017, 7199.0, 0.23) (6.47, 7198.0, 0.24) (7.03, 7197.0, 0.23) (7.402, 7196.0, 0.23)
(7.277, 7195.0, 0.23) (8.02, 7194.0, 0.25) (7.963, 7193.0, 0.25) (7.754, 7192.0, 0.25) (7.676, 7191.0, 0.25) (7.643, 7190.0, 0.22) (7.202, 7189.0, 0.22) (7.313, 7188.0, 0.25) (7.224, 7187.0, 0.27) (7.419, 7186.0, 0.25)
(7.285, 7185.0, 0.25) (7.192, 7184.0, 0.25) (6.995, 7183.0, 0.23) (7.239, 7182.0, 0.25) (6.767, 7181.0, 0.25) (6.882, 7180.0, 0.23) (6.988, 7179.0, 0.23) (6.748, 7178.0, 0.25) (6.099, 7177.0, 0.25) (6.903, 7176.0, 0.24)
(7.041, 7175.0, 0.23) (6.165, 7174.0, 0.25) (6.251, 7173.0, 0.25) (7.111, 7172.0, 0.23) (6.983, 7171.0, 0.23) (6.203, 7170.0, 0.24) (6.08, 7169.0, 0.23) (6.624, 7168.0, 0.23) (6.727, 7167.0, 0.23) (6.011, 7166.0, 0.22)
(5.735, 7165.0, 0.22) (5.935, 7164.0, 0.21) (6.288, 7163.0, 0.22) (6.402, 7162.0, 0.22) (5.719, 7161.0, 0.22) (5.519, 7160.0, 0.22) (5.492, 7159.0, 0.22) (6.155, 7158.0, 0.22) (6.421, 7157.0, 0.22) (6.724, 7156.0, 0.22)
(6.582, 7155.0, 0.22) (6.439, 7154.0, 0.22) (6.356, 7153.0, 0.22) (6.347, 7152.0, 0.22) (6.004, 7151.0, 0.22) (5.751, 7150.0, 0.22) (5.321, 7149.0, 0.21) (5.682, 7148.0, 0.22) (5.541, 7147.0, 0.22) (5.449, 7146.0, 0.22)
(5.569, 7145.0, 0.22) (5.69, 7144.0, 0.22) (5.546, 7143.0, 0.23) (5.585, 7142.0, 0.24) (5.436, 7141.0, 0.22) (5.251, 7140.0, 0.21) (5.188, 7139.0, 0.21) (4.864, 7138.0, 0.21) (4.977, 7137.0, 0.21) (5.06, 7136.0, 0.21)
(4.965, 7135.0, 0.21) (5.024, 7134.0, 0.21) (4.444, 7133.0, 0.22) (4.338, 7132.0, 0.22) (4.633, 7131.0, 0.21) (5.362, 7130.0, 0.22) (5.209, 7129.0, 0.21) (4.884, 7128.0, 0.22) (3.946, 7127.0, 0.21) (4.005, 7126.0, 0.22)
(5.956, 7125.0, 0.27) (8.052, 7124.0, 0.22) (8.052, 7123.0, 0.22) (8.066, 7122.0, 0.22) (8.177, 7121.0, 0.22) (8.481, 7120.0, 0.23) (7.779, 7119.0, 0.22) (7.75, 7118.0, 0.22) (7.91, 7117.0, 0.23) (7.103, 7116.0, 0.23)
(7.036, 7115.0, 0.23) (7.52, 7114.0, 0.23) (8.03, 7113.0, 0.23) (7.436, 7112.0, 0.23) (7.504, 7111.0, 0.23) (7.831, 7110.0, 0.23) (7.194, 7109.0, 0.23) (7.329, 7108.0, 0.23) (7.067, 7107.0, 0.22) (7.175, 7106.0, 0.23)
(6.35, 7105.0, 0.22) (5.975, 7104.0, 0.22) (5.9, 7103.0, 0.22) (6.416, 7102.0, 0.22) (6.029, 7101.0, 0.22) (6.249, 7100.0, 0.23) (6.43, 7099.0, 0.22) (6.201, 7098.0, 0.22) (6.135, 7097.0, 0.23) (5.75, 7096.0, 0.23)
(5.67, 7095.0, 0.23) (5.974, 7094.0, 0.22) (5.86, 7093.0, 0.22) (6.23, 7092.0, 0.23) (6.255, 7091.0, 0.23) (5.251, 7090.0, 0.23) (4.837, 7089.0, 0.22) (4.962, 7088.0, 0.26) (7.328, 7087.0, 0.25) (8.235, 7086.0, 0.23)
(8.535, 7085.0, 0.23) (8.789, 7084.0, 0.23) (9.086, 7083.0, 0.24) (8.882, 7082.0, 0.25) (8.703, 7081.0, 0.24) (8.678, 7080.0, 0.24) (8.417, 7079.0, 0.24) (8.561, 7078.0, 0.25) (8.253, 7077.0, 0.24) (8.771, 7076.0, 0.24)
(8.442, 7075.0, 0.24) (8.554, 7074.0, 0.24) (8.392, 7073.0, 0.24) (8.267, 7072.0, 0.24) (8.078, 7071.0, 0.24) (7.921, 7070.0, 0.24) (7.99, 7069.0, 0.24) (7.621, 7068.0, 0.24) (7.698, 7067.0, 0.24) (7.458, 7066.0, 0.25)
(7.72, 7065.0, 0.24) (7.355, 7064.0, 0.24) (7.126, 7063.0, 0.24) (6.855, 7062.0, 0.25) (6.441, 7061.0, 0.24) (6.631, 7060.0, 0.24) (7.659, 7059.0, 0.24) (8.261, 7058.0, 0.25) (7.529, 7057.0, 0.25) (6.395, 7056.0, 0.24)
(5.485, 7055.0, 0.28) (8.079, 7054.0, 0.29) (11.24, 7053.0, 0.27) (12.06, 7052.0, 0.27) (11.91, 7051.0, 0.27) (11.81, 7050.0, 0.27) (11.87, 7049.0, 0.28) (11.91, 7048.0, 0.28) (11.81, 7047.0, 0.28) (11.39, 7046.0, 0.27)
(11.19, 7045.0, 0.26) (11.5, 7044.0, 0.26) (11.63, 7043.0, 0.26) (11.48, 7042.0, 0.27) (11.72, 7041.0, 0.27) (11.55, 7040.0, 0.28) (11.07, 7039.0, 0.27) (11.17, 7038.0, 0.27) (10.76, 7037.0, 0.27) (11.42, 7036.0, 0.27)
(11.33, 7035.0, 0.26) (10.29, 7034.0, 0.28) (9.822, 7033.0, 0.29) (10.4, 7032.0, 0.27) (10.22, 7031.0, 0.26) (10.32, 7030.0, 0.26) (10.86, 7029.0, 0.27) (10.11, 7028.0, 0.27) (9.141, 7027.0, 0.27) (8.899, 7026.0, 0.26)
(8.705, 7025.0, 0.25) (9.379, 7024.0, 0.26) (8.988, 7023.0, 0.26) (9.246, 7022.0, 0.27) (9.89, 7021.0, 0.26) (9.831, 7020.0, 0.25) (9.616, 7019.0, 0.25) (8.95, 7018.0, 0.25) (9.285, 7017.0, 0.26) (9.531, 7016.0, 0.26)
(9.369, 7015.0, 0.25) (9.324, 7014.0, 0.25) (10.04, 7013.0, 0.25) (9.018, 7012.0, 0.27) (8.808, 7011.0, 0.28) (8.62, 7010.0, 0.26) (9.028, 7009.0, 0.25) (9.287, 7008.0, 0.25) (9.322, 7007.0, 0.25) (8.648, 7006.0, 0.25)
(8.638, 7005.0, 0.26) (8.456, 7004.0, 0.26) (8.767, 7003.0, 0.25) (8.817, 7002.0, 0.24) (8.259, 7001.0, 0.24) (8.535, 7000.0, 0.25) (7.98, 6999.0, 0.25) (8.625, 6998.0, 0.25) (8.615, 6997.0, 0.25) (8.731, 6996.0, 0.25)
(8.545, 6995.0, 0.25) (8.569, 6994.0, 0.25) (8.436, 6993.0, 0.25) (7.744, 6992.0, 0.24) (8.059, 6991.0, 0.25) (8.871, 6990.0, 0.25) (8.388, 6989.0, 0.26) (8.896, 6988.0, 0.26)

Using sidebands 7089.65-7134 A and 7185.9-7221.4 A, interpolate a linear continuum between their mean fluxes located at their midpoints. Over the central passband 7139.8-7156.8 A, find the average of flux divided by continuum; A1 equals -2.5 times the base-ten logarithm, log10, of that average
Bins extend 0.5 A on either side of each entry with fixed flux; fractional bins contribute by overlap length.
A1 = 0.15 mag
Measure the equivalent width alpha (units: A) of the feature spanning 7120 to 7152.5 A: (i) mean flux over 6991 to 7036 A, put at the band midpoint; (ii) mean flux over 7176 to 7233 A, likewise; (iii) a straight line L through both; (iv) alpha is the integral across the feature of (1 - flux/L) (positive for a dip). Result 9.6 A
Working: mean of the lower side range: 9.22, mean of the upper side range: 7.28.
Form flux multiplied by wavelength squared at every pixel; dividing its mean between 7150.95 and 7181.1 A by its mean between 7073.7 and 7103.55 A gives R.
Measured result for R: 0.92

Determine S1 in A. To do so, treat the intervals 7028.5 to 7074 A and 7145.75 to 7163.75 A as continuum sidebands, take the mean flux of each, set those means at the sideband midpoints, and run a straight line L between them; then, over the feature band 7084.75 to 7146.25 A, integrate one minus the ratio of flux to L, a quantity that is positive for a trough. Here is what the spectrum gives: 9.2 A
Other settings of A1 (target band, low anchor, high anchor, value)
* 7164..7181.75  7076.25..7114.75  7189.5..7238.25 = 0.12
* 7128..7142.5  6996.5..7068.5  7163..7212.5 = 0.47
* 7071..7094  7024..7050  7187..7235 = 0.28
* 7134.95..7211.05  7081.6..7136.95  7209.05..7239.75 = 0.13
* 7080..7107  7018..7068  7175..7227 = 0.31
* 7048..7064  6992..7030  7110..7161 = -0.09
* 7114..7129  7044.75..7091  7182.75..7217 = 0.14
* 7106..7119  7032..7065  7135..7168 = -0.02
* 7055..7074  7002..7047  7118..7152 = 0.12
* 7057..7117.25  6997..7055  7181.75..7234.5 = 0.24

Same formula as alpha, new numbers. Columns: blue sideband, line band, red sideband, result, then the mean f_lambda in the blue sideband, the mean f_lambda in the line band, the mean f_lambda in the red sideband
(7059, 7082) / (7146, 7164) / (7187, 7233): 3.7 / 7.92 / 6.02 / 7.36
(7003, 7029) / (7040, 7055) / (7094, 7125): -4.8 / 9.23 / 11.2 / 7.05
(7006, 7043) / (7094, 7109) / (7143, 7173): 2.6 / 9.92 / 6.35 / 6.09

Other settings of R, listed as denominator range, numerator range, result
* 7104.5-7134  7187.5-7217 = 1.08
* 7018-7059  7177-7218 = 0.72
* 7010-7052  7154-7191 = 0.66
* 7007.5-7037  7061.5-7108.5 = 0.76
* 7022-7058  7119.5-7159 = 0.57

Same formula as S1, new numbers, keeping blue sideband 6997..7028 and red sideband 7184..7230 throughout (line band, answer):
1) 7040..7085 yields -2.1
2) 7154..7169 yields 3.0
